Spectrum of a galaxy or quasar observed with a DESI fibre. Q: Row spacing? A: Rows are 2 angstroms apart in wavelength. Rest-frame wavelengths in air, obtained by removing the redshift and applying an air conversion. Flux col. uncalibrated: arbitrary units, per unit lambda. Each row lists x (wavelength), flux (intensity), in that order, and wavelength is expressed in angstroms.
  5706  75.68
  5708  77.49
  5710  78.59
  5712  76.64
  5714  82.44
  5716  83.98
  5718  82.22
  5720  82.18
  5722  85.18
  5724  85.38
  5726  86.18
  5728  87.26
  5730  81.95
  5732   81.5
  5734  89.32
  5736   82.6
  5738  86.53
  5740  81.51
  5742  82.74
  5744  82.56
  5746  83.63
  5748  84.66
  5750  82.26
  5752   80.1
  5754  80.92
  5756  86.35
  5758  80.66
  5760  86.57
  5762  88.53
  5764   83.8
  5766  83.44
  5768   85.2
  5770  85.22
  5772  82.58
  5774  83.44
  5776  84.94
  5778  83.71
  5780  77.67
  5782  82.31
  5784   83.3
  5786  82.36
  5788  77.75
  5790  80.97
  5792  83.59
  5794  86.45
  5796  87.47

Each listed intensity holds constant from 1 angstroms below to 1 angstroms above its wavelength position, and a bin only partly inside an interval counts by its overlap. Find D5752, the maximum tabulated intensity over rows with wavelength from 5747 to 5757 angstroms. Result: 86.35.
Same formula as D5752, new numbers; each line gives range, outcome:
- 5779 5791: 83.3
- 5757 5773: 88.53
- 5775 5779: 84.94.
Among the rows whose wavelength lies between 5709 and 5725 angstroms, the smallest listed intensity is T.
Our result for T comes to 76.64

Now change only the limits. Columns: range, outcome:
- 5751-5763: 80.1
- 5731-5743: 81.5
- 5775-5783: 77.67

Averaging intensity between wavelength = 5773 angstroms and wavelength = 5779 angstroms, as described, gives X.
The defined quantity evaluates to 84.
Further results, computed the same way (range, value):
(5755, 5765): 85.2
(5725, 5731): 85.1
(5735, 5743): 83.3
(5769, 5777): 84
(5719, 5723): 83.7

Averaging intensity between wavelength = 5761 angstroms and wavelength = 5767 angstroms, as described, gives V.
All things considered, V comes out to 85.3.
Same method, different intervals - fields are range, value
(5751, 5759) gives 82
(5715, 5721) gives 82.8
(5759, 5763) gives 87.5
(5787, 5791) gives 79.4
